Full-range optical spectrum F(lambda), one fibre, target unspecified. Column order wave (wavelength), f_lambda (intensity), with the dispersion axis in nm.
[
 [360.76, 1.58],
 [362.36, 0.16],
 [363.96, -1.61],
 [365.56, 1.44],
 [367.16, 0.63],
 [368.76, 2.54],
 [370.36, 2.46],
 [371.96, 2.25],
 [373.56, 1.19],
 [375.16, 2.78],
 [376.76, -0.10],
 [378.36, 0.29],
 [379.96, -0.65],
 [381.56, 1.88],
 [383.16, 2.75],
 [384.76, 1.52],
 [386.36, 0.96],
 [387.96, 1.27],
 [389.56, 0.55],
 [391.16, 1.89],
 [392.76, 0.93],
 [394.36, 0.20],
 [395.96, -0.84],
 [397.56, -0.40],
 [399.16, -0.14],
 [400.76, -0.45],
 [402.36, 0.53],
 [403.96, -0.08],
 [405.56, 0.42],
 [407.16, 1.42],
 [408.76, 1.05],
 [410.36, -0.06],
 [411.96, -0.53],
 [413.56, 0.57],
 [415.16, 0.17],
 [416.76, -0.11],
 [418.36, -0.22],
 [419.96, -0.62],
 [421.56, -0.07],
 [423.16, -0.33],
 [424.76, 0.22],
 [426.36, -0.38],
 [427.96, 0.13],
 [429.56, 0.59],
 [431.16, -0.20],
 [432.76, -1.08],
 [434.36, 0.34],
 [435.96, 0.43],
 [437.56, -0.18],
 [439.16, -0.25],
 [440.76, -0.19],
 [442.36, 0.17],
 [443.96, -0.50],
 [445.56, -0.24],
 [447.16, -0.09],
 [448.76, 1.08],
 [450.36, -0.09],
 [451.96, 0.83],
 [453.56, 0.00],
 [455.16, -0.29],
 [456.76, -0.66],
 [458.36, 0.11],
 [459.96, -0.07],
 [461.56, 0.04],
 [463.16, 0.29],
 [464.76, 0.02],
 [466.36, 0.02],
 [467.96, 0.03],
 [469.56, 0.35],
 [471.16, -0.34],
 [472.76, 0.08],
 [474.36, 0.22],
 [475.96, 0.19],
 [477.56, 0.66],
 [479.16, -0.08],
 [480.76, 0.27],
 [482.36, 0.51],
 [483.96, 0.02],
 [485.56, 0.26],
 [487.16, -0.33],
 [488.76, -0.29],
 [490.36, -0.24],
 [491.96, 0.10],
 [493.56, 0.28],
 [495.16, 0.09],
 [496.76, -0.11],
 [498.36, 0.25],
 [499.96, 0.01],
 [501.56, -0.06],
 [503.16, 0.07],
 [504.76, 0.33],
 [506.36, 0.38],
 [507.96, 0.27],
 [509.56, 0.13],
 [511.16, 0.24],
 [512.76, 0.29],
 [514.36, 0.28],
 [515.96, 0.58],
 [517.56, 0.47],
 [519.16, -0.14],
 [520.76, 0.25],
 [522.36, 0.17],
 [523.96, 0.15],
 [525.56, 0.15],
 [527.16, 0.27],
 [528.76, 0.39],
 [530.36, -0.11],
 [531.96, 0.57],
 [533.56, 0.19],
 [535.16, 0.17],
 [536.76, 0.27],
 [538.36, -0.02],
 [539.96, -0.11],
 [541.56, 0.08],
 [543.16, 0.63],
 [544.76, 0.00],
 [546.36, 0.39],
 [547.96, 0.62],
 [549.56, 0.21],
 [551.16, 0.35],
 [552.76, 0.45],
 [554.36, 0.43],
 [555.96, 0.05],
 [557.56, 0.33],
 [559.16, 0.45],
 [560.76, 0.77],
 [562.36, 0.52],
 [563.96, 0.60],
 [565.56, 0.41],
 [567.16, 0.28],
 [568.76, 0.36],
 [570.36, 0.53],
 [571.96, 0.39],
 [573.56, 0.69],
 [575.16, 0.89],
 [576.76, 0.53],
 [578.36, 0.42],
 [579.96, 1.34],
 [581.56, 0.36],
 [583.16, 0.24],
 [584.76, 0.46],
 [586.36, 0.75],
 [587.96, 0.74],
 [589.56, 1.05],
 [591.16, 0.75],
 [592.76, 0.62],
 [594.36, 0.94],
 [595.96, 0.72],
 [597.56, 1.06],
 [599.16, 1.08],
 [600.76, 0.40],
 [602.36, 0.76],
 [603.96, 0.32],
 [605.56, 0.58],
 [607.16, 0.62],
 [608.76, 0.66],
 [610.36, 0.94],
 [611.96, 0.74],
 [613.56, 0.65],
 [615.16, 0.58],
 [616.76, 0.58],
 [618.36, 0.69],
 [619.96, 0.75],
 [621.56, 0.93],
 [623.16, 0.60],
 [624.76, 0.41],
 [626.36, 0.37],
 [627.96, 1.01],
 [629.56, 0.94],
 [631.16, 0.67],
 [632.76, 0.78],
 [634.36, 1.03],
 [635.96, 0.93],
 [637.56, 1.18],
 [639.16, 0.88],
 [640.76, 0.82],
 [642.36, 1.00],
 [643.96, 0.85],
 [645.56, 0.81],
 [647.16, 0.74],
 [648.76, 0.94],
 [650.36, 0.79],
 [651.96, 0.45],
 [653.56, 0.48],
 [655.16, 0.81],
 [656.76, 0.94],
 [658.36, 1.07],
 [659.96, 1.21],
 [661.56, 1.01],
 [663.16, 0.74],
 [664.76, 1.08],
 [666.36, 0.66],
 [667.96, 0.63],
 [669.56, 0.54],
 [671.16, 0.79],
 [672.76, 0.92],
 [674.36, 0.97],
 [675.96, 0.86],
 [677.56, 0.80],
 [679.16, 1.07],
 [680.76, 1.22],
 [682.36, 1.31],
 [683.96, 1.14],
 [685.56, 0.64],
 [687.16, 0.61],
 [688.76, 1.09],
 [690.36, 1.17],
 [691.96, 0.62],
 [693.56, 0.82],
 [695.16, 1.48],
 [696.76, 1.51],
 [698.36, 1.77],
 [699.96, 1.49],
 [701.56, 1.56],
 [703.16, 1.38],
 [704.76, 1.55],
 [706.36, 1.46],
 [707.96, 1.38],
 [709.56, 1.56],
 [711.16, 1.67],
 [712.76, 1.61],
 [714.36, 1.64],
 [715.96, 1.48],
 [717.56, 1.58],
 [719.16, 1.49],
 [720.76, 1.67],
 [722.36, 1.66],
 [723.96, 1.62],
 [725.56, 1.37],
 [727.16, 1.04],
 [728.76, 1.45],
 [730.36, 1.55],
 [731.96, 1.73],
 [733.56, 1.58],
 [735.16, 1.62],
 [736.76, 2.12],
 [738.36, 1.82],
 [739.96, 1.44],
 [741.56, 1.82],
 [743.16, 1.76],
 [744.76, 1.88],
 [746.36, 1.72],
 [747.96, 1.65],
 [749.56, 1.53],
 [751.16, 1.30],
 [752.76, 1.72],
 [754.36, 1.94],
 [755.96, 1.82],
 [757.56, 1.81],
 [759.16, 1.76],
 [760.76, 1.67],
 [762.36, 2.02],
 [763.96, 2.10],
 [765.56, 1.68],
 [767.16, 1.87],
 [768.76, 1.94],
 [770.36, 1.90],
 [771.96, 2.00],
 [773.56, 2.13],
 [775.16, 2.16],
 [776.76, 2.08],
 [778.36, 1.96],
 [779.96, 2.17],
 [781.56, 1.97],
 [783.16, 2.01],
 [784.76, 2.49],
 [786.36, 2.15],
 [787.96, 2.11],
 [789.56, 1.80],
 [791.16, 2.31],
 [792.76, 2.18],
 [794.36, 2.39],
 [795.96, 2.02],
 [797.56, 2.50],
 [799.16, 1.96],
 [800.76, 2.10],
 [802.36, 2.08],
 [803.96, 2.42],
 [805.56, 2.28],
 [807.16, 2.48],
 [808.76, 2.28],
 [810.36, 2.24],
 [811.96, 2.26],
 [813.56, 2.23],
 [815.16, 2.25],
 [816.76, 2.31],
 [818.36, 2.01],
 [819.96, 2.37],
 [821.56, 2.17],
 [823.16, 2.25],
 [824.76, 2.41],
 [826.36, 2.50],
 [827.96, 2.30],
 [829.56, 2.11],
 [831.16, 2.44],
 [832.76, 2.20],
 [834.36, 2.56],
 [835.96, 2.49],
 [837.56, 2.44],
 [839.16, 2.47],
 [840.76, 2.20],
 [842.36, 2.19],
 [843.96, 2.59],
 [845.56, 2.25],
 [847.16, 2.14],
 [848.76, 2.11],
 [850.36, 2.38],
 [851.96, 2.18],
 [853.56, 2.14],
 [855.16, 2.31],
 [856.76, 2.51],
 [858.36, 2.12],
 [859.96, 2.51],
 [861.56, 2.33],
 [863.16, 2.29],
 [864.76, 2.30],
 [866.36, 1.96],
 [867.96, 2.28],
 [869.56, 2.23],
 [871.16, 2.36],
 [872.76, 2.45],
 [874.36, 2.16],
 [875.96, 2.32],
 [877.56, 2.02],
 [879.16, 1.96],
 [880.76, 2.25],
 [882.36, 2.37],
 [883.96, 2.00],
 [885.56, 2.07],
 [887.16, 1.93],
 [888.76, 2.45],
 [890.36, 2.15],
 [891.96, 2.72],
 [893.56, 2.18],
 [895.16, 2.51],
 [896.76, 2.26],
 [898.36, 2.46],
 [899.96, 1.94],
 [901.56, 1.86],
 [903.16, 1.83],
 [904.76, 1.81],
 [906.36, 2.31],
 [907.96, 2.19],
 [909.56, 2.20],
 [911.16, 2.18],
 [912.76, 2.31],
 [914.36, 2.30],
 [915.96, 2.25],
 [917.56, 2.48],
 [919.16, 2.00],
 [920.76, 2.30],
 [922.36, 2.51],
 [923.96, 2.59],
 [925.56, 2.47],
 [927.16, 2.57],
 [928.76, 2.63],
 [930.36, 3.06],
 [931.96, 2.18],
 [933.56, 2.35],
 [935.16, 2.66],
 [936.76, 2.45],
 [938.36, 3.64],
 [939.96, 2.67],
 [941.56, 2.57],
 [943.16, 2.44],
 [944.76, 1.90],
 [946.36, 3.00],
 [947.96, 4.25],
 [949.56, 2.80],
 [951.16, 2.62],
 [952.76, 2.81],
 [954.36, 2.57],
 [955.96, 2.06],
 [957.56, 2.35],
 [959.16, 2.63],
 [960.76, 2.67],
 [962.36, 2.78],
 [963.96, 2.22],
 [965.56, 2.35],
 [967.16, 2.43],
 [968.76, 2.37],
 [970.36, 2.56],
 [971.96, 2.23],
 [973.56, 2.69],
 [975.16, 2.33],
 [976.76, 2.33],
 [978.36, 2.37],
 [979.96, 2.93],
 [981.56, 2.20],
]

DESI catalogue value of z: 0.745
